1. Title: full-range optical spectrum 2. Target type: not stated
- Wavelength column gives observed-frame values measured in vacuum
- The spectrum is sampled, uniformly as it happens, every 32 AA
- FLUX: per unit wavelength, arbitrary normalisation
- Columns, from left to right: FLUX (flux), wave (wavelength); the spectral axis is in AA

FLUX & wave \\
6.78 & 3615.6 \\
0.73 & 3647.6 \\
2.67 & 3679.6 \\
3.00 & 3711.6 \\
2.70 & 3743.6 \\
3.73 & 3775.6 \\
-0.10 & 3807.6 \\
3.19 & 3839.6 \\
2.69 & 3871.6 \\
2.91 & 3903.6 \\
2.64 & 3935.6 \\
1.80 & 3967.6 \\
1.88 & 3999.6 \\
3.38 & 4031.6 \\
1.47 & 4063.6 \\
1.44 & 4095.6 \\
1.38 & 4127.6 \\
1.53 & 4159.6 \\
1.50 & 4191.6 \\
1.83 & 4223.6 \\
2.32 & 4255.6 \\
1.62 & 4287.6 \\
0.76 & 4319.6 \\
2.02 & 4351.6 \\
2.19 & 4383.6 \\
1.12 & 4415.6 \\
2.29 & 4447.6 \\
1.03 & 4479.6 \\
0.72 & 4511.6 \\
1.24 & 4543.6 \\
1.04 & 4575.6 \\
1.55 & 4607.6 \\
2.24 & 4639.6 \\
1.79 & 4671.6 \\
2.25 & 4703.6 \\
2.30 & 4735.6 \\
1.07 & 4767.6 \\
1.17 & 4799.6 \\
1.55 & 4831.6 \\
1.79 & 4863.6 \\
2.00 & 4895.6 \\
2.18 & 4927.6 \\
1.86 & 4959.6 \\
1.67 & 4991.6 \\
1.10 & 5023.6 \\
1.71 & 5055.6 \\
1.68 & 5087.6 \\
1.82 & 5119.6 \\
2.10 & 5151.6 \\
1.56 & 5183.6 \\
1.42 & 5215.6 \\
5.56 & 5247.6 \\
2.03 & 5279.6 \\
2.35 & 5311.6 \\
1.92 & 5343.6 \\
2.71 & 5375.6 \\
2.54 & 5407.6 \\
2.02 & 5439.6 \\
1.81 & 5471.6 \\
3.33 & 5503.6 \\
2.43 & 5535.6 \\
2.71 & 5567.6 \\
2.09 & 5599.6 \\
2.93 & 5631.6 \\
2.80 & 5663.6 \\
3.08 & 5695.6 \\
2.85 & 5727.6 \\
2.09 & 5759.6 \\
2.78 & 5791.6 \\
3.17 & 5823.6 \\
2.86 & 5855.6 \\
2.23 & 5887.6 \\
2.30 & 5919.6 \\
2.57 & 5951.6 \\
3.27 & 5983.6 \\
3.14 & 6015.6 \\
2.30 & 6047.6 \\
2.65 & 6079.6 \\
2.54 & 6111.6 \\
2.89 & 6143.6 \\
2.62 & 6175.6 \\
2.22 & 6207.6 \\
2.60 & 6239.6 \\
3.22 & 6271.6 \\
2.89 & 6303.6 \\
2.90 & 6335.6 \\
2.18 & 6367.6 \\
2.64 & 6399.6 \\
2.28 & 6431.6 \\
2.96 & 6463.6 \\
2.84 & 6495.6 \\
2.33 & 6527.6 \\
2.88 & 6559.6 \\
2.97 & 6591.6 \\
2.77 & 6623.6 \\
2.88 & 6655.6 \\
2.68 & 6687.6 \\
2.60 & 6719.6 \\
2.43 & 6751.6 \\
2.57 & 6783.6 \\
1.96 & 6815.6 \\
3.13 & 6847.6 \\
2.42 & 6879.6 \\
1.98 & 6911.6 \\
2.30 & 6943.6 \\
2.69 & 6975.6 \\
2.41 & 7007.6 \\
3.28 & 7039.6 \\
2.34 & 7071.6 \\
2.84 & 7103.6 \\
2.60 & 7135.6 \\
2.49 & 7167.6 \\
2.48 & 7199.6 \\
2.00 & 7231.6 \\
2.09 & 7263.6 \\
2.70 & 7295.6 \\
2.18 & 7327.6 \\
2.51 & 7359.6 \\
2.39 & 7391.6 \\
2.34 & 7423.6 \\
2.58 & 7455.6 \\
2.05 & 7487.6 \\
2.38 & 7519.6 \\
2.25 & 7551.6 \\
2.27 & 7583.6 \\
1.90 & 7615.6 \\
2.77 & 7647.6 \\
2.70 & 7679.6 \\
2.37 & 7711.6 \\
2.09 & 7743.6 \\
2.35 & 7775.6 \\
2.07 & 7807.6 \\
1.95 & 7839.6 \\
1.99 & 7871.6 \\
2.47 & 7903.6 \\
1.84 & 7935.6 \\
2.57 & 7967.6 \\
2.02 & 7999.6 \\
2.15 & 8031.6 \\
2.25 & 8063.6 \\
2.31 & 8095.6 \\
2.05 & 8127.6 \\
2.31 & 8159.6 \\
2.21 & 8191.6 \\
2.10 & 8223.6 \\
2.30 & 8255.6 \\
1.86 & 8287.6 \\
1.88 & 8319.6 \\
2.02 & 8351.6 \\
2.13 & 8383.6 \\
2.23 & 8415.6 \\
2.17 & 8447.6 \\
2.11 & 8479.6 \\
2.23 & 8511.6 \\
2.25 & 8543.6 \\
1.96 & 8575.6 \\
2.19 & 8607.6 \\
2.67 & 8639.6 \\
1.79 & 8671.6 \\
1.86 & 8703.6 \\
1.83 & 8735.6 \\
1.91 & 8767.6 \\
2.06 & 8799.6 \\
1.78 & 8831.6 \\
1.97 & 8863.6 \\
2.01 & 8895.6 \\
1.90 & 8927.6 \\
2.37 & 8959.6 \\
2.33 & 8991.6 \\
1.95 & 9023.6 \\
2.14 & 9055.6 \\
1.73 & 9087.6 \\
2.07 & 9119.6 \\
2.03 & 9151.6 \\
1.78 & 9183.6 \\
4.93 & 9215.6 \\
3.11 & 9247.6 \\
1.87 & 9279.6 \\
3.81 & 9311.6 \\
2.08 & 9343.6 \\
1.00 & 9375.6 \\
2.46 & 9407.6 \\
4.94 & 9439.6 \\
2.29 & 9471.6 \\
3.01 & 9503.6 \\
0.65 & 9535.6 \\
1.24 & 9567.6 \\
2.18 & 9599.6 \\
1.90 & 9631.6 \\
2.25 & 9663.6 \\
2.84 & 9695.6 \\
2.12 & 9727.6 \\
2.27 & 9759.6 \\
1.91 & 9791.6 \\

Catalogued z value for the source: 0.406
